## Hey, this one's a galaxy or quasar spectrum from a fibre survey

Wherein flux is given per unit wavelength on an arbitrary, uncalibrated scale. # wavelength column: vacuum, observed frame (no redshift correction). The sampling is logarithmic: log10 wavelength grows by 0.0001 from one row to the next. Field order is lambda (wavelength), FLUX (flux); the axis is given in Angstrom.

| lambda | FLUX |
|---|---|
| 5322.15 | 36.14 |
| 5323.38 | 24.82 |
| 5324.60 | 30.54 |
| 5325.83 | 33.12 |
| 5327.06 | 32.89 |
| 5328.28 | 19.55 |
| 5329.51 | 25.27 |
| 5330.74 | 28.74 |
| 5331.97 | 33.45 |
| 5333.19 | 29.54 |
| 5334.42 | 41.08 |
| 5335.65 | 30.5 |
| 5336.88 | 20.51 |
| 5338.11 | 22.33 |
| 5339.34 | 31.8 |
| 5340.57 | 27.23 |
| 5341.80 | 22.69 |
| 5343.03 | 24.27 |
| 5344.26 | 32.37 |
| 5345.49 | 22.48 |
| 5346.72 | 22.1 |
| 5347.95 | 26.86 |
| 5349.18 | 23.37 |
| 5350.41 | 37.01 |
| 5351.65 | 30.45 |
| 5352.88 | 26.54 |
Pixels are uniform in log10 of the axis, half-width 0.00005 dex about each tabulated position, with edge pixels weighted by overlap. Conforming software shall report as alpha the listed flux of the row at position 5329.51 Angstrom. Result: 25.27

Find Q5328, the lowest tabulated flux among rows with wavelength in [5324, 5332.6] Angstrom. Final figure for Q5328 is 19.55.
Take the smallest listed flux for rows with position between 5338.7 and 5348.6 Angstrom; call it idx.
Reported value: 22.1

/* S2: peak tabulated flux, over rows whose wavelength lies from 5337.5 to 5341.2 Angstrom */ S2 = 31.8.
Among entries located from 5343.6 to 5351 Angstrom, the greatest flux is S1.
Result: 37.01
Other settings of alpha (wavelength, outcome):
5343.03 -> 24.27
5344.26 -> 32.37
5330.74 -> 28.74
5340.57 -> 27.23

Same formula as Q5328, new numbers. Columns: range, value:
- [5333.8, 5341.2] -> 20.51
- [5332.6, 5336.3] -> 29.54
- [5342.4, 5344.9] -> 24.27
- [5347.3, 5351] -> 23.37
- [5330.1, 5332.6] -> 28.74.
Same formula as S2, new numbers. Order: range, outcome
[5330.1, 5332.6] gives 33.45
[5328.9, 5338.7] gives 41.08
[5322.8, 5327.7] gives 33.12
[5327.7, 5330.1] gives 25.27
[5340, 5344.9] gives 32.37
